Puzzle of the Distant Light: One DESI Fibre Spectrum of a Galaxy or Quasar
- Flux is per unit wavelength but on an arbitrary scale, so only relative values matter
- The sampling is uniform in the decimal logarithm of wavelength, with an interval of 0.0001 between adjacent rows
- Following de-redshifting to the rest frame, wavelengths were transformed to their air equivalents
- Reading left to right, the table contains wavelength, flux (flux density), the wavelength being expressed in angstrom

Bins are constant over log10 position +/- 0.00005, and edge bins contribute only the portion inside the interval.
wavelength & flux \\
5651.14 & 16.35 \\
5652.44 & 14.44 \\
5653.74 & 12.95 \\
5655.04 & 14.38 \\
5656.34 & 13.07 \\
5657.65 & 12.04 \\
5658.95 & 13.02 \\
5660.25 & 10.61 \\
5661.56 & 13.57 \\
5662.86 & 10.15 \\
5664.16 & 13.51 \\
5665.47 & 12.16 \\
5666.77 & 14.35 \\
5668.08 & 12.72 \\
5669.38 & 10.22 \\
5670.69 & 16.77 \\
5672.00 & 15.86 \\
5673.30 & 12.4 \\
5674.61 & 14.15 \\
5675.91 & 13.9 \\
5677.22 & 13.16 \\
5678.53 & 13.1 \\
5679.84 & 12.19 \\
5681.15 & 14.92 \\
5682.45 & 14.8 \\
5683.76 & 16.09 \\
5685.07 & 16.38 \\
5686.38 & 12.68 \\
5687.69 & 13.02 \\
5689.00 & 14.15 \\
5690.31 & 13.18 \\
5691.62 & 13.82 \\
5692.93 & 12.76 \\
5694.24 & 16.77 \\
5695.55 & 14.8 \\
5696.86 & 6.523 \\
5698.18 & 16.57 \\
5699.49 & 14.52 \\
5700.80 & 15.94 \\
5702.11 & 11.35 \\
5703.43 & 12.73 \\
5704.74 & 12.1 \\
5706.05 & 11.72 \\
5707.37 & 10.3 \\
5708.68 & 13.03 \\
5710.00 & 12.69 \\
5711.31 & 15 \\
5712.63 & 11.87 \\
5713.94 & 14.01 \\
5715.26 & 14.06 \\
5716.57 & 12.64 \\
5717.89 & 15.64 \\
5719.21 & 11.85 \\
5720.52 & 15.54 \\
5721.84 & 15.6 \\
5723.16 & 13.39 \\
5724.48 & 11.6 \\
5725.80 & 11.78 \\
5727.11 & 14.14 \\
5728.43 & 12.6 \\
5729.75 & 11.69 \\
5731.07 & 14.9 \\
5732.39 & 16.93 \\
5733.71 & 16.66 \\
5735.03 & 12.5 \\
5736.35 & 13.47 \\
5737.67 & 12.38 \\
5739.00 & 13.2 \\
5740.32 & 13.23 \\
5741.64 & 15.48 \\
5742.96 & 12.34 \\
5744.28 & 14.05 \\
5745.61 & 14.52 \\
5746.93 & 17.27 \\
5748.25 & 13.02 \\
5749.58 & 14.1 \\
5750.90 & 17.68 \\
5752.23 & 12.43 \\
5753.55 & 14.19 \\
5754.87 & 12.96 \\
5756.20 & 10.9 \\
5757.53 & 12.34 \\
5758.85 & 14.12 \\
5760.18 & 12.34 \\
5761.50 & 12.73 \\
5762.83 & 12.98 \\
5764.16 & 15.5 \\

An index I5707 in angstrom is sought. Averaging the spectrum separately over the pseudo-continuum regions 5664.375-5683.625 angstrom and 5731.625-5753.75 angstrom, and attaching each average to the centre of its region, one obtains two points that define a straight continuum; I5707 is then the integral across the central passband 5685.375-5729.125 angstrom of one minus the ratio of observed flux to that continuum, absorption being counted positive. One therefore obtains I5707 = 2.1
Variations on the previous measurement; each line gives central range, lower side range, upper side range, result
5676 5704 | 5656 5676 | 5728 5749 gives -0.9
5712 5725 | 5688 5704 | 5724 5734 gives 0.0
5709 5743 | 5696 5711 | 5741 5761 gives -1.3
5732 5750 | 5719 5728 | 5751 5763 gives -1.3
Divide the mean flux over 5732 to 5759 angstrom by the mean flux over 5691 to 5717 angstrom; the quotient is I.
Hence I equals 1.06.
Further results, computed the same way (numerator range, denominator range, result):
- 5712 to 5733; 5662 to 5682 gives 1.02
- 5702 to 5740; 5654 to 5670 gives 1.07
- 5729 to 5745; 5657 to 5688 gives 1.04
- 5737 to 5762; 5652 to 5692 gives 1.01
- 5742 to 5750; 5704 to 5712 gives 1.14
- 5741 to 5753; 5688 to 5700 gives 1.07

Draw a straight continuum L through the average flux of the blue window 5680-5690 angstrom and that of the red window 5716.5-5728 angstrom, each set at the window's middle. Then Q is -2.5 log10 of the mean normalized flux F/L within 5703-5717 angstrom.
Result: 0.091 mag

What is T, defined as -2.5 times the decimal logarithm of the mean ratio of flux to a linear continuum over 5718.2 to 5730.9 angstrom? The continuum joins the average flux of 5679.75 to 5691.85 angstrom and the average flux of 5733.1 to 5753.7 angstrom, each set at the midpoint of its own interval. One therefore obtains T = 0.07 mag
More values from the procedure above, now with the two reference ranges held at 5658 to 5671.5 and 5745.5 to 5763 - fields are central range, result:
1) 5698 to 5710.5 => 0.01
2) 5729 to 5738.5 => -0.05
